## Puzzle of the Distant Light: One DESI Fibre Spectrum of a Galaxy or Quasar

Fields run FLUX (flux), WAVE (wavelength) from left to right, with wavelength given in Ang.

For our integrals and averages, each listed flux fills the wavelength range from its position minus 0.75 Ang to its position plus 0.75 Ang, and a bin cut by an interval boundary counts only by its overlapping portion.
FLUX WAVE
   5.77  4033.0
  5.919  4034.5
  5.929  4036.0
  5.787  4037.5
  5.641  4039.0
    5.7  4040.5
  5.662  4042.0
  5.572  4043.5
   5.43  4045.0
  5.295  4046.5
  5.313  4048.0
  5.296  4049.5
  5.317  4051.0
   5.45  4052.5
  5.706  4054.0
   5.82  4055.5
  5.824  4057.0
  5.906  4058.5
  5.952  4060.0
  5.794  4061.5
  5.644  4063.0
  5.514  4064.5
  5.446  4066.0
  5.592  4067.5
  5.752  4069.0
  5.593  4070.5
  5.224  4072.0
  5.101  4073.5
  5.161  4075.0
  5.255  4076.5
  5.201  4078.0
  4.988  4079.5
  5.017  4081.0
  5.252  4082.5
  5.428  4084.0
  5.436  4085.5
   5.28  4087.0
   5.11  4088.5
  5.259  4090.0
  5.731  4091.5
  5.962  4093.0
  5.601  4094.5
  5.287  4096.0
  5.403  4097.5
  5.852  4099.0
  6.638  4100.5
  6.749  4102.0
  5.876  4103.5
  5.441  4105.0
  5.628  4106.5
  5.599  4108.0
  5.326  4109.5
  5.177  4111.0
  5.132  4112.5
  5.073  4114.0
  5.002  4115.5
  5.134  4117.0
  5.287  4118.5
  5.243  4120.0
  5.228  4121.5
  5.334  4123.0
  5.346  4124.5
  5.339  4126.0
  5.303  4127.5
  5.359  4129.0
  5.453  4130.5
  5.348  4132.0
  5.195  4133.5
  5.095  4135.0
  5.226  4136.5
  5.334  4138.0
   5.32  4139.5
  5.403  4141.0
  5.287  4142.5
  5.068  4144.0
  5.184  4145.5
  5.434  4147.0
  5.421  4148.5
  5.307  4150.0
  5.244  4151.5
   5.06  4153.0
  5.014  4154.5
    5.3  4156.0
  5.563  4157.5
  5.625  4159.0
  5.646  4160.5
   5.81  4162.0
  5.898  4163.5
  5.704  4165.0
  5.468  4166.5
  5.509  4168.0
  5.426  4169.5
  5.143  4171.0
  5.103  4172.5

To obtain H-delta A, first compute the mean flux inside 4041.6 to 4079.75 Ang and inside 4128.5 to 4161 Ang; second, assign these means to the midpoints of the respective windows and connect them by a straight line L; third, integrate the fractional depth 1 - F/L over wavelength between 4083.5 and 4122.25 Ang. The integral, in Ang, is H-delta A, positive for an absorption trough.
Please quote -0.7 Ang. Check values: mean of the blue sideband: 5.5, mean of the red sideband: 5.31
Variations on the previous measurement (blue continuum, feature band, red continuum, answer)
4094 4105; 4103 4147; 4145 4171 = 3.04 Ang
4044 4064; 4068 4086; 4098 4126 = 0.88 Ang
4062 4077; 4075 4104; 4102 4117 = -0.55 Ang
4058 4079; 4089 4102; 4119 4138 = -0.87 Ang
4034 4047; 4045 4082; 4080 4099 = 0.54 Ang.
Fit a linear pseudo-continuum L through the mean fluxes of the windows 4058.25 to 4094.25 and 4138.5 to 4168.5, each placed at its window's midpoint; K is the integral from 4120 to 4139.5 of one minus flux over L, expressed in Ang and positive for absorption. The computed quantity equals 0.4 Ang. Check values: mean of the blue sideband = 5.44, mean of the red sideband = 5.41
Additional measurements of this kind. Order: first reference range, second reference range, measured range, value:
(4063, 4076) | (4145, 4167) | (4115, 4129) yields 0.48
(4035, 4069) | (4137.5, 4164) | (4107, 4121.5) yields 0.64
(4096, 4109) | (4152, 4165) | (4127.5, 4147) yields 1.22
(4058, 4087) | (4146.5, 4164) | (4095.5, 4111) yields -0.94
